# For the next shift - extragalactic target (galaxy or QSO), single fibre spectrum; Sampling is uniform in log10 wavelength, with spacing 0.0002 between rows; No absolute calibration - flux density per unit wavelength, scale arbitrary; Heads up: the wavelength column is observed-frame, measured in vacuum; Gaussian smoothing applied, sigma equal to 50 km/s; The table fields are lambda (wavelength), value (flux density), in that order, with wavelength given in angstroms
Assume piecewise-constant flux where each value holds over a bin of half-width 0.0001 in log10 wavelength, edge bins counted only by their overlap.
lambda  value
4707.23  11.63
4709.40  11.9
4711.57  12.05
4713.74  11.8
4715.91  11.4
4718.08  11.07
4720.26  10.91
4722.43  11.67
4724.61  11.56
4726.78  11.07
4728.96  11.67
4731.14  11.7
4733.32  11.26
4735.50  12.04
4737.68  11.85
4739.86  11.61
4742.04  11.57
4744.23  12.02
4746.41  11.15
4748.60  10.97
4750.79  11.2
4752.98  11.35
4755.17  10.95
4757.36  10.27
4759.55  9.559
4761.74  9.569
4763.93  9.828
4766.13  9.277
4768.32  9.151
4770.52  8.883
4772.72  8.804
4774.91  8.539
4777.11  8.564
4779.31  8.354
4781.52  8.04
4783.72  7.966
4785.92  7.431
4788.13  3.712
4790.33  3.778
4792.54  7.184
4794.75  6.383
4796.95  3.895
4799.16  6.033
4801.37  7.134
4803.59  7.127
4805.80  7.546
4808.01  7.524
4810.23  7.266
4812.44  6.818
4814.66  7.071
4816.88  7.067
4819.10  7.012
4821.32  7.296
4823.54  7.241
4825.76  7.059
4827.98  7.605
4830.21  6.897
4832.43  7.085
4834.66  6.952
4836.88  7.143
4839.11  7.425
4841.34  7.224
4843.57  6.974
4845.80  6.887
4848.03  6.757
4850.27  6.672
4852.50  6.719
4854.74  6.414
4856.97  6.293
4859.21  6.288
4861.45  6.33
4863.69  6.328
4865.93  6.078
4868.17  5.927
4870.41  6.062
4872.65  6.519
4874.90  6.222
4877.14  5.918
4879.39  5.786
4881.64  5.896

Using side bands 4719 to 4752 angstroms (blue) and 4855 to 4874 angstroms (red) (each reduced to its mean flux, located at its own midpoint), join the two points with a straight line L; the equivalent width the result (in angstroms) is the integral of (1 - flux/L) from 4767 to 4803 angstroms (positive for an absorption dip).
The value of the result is 9.1 angstroms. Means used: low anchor 11.5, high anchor 6.24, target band 7.13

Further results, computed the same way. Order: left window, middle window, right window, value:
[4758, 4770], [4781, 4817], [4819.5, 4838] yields 7.20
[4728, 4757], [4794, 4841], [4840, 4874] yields 6.92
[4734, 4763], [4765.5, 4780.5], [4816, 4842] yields 1.69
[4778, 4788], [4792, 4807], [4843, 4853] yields 1.83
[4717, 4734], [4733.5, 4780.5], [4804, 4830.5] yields -1.43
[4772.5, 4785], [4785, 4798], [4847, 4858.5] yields 4.30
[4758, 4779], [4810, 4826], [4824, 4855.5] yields 1.15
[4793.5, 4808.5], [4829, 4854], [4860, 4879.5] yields -2.70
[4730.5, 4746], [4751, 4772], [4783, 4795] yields -1.89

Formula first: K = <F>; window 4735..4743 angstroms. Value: 11.8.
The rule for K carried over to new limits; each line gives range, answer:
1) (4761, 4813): 7.44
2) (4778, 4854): 6.86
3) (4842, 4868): 6.51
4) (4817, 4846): 7.14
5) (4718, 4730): 11.3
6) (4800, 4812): 7.26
